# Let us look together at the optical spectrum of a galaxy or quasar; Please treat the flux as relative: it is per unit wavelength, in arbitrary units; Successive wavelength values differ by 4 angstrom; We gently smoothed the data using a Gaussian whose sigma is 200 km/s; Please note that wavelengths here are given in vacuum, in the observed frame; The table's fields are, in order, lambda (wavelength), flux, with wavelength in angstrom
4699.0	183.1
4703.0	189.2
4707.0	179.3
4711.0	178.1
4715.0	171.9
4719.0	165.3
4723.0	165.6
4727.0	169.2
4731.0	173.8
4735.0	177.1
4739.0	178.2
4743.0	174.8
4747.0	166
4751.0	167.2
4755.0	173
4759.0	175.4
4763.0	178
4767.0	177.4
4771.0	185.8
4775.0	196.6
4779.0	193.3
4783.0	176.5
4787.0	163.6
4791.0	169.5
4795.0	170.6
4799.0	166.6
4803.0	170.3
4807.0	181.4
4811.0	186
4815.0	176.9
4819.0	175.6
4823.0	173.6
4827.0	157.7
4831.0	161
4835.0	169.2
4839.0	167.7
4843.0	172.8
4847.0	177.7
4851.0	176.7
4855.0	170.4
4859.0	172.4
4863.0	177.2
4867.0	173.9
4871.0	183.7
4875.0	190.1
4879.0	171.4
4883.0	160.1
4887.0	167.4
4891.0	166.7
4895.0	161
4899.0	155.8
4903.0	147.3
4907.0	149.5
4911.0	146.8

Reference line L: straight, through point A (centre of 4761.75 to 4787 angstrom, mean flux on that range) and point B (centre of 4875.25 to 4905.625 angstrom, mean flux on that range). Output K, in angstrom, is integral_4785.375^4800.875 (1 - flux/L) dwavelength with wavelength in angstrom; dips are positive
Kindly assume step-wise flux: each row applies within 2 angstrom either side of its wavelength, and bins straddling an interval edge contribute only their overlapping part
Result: 1.0 angstrom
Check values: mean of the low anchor 183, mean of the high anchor 163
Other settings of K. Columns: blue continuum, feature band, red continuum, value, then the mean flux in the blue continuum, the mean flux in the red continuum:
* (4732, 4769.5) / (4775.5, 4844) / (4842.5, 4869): 0.6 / 174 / 175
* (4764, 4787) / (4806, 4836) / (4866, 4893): 1.1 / 184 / 173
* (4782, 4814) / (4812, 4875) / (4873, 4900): -1.0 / 173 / 168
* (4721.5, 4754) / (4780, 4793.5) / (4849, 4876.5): 0.2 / 172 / 178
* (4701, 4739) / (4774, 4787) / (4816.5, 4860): -0.9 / 175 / 170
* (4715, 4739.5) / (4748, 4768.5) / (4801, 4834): -0.2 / 171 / 173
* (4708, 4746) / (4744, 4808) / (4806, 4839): -1.2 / 173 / 172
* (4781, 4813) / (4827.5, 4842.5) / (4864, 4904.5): 0.4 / 173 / 168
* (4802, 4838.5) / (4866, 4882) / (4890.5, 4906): -1.7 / 172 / 156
